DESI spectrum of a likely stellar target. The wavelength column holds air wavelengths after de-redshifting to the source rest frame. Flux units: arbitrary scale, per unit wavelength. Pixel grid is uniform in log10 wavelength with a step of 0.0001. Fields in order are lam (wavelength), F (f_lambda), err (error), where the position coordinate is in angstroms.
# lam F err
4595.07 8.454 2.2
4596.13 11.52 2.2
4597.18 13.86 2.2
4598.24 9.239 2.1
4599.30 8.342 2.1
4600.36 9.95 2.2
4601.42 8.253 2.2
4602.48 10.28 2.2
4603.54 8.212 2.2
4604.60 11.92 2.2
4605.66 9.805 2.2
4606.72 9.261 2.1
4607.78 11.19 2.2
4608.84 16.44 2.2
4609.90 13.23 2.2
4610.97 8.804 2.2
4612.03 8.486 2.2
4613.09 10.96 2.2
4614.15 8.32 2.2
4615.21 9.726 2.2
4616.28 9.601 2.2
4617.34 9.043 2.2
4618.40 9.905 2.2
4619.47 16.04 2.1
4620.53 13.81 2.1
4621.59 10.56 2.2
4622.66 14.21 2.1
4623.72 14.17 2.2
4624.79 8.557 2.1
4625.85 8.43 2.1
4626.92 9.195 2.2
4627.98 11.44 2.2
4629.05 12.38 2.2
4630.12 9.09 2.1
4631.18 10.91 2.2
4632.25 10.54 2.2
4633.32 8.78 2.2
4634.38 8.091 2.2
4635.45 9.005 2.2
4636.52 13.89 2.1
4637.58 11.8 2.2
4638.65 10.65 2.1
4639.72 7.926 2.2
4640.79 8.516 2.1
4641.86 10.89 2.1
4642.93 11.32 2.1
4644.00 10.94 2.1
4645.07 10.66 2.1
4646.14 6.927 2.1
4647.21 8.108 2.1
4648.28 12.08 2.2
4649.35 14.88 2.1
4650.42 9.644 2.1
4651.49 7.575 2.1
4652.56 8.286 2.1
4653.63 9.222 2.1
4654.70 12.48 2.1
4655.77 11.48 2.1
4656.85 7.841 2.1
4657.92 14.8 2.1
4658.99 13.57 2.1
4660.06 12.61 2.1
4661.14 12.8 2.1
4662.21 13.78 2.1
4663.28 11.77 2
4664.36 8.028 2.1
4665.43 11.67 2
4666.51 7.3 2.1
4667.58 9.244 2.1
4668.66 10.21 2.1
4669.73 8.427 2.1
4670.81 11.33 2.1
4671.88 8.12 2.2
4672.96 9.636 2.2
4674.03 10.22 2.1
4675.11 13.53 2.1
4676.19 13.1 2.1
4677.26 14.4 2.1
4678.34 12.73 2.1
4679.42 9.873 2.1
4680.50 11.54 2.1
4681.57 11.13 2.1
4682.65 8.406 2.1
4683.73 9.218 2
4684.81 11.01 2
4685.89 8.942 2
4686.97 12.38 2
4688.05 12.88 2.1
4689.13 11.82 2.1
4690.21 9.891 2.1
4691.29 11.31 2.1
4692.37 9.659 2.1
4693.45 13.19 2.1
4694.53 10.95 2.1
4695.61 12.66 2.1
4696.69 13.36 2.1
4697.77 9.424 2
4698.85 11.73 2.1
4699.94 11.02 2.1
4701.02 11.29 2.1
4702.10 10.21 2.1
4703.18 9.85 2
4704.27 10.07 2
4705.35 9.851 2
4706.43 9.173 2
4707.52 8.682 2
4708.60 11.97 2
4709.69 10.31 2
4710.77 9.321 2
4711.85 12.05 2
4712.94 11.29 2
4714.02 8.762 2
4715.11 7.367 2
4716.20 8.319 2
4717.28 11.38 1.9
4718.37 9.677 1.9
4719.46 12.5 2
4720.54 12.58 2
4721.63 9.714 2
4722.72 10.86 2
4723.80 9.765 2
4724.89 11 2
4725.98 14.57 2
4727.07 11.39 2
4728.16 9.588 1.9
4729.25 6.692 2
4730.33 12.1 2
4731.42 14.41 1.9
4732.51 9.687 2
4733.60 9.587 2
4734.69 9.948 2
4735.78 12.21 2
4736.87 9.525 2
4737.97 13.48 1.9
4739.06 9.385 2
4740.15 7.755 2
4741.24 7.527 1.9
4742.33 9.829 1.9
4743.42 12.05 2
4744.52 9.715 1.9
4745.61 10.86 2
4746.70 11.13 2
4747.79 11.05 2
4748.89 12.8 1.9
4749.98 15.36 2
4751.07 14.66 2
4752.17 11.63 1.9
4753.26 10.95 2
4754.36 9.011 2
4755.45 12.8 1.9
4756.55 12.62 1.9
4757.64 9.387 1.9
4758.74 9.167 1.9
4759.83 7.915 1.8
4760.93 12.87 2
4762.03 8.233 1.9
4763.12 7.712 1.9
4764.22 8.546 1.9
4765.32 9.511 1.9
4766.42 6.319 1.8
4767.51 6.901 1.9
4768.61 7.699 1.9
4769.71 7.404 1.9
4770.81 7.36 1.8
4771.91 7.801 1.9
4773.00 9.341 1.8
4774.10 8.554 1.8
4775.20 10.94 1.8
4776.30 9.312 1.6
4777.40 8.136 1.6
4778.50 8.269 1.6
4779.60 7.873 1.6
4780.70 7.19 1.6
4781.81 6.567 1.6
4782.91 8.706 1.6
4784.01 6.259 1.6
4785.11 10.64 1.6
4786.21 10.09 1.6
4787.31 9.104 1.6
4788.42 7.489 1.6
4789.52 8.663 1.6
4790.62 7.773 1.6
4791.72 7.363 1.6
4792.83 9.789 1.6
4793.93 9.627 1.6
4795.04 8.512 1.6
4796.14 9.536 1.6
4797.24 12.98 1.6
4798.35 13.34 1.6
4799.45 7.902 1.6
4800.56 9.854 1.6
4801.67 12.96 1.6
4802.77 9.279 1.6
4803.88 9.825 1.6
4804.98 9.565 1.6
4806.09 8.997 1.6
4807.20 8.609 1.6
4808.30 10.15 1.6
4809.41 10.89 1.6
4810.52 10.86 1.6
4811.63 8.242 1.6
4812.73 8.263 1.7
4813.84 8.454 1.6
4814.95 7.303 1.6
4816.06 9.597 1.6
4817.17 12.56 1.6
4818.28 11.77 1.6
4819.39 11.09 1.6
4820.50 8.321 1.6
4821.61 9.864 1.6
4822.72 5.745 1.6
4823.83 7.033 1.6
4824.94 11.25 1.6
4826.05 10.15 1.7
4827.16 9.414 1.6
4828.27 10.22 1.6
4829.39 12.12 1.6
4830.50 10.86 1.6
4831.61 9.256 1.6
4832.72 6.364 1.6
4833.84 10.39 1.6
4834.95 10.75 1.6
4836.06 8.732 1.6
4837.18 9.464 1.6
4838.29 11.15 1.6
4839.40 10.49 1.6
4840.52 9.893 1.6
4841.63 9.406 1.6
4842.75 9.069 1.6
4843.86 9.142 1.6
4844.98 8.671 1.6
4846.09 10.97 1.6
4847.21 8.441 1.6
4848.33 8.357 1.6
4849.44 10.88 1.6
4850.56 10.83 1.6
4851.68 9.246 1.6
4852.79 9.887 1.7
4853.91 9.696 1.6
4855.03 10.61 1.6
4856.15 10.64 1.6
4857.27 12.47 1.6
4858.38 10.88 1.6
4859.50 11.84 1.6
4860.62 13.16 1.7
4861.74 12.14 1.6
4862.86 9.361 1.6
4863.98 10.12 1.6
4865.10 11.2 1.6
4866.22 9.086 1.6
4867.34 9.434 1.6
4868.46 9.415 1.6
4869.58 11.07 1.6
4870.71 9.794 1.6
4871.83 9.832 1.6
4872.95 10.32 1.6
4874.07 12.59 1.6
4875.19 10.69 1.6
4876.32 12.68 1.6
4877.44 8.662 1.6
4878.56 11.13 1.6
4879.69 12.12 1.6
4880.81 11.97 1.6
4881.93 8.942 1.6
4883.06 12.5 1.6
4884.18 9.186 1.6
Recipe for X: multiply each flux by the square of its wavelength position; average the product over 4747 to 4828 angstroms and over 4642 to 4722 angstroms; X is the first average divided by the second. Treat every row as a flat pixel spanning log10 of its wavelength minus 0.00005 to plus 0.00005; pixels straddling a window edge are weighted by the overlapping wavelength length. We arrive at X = 0.9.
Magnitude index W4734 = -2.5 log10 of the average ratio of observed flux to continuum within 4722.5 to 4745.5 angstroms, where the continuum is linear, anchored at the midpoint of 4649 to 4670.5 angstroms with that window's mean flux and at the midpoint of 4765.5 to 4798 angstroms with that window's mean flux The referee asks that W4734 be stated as -0.12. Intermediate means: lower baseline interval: 10.8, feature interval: 10.5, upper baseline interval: 8.53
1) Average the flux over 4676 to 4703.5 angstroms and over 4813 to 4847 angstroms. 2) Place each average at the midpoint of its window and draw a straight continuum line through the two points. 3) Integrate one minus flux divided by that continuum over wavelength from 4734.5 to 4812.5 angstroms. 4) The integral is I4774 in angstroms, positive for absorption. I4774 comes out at 4.9 angstroms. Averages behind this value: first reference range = 11.2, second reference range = 9.63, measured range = 9.63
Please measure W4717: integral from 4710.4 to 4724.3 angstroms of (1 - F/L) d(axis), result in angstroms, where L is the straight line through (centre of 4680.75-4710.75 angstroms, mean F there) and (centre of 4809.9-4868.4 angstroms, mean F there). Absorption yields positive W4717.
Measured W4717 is 0.4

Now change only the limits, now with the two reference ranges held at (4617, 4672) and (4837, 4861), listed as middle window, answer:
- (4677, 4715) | -0.90 angstroms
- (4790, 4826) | 2.47 angstroms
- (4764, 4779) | 3.04 angstroms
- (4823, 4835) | 0.71 angstroms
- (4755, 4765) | 0.52 angstroms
